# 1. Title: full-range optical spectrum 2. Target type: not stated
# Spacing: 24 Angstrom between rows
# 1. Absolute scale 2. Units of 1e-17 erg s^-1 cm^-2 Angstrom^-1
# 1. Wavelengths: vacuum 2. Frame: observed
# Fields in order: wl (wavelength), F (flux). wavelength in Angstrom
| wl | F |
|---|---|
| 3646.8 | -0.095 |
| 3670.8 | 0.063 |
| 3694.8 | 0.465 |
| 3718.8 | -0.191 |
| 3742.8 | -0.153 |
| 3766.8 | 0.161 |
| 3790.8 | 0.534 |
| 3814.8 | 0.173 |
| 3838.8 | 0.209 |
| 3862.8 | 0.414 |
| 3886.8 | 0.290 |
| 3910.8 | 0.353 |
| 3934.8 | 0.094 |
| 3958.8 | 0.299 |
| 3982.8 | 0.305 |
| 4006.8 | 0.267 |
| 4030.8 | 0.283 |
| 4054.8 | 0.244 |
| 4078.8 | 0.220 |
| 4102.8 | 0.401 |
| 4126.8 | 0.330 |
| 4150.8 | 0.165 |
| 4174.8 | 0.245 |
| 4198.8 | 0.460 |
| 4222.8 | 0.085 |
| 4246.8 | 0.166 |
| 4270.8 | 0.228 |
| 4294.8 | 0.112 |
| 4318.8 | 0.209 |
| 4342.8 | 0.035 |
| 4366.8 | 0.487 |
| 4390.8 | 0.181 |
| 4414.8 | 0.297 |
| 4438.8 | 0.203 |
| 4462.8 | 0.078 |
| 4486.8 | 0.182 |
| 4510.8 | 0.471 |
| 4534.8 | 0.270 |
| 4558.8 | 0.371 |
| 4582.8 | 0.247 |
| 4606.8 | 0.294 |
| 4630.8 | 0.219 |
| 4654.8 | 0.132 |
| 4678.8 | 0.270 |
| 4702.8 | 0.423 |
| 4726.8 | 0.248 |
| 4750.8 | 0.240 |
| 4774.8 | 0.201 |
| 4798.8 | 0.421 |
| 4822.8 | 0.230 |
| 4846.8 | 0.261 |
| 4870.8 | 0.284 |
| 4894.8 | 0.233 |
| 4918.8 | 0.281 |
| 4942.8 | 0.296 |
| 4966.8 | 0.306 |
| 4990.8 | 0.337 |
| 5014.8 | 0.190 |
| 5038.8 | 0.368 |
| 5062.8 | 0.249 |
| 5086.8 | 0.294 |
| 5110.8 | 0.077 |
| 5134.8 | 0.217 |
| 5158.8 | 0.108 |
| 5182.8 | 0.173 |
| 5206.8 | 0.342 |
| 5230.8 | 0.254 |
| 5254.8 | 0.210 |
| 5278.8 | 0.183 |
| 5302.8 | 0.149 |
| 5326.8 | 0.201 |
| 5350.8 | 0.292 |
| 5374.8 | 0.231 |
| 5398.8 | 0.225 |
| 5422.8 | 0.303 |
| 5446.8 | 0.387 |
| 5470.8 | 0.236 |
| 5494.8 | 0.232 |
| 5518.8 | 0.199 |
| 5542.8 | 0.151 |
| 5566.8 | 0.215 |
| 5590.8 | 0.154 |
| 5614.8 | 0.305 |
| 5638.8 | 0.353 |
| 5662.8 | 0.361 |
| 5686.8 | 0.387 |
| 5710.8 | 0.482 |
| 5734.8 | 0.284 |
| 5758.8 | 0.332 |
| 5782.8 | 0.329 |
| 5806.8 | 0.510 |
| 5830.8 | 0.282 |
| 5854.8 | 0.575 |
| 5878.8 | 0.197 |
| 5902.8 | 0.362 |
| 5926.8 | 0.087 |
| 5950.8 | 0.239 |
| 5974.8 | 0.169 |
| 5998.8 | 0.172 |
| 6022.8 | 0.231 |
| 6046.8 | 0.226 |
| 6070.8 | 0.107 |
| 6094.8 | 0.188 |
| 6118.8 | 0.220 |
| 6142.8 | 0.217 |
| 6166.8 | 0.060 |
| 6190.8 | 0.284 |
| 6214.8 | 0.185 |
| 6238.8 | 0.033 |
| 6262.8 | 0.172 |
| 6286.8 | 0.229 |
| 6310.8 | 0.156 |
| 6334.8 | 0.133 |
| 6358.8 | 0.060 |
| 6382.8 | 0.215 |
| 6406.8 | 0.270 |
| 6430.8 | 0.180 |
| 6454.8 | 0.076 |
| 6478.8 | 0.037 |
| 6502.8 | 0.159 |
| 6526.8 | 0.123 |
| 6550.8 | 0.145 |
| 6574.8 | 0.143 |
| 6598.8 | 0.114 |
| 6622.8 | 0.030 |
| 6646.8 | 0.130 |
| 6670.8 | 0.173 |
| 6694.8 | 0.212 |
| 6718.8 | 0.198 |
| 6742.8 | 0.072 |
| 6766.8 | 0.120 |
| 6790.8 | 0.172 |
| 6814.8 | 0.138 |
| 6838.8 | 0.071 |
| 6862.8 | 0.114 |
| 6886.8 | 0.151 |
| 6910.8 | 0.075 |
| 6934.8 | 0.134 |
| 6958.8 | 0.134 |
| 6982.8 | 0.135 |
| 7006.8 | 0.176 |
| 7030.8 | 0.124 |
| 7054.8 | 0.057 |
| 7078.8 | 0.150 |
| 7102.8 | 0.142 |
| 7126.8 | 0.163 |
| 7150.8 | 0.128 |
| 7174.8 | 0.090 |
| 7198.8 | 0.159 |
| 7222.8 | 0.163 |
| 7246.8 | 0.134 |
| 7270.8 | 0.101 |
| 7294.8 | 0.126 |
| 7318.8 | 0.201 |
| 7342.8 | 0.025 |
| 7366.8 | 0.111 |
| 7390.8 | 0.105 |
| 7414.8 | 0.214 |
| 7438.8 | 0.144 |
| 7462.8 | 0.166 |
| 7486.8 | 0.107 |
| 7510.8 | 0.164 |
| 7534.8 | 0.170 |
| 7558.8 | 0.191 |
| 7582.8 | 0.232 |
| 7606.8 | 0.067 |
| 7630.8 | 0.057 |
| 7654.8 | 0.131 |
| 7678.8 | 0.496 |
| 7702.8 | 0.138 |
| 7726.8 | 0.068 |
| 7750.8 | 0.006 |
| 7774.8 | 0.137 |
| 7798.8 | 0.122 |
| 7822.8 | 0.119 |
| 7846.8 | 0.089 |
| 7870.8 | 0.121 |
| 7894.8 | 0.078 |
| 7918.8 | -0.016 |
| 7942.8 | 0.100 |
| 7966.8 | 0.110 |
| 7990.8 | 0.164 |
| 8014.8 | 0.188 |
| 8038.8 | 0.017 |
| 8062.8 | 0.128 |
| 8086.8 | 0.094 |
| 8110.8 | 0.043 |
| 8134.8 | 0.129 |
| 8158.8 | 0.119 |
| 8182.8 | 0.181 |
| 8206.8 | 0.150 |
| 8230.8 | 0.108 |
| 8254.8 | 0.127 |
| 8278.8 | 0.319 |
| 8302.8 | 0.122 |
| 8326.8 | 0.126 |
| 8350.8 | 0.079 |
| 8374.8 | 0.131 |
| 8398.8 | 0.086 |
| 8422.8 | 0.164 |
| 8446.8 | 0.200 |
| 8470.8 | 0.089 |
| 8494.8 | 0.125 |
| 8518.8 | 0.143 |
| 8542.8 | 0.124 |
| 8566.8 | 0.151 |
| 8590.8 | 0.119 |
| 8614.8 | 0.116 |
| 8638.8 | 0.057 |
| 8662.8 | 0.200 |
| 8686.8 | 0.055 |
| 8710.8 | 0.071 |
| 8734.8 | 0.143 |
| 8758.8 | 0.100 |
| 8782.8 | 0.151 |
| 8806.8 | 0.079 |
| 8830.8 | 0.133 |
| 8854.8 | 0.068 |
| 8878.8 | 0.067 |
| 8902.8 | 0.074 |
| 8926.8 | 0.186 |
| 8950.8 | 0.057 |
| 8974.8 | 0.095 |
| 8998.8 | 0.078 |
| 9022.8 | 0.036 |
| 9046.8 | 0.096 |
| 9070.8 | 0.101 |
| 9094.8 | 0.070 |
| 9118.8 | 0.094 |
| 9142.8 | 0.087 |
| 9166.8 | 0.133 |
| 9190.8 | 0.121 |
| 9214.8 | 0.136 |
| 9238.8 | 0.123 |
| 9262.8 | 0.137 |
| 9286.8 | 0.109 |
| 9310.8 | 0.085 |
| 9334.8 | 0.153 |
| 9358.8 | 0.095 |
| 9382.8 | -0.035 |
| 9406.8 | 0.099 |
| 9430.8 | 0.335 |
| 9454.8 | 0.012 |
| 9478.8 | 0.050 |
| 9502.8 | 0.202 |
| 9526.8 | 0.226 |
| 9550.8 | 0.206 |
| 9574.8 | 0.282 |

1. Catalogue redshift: 0.17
